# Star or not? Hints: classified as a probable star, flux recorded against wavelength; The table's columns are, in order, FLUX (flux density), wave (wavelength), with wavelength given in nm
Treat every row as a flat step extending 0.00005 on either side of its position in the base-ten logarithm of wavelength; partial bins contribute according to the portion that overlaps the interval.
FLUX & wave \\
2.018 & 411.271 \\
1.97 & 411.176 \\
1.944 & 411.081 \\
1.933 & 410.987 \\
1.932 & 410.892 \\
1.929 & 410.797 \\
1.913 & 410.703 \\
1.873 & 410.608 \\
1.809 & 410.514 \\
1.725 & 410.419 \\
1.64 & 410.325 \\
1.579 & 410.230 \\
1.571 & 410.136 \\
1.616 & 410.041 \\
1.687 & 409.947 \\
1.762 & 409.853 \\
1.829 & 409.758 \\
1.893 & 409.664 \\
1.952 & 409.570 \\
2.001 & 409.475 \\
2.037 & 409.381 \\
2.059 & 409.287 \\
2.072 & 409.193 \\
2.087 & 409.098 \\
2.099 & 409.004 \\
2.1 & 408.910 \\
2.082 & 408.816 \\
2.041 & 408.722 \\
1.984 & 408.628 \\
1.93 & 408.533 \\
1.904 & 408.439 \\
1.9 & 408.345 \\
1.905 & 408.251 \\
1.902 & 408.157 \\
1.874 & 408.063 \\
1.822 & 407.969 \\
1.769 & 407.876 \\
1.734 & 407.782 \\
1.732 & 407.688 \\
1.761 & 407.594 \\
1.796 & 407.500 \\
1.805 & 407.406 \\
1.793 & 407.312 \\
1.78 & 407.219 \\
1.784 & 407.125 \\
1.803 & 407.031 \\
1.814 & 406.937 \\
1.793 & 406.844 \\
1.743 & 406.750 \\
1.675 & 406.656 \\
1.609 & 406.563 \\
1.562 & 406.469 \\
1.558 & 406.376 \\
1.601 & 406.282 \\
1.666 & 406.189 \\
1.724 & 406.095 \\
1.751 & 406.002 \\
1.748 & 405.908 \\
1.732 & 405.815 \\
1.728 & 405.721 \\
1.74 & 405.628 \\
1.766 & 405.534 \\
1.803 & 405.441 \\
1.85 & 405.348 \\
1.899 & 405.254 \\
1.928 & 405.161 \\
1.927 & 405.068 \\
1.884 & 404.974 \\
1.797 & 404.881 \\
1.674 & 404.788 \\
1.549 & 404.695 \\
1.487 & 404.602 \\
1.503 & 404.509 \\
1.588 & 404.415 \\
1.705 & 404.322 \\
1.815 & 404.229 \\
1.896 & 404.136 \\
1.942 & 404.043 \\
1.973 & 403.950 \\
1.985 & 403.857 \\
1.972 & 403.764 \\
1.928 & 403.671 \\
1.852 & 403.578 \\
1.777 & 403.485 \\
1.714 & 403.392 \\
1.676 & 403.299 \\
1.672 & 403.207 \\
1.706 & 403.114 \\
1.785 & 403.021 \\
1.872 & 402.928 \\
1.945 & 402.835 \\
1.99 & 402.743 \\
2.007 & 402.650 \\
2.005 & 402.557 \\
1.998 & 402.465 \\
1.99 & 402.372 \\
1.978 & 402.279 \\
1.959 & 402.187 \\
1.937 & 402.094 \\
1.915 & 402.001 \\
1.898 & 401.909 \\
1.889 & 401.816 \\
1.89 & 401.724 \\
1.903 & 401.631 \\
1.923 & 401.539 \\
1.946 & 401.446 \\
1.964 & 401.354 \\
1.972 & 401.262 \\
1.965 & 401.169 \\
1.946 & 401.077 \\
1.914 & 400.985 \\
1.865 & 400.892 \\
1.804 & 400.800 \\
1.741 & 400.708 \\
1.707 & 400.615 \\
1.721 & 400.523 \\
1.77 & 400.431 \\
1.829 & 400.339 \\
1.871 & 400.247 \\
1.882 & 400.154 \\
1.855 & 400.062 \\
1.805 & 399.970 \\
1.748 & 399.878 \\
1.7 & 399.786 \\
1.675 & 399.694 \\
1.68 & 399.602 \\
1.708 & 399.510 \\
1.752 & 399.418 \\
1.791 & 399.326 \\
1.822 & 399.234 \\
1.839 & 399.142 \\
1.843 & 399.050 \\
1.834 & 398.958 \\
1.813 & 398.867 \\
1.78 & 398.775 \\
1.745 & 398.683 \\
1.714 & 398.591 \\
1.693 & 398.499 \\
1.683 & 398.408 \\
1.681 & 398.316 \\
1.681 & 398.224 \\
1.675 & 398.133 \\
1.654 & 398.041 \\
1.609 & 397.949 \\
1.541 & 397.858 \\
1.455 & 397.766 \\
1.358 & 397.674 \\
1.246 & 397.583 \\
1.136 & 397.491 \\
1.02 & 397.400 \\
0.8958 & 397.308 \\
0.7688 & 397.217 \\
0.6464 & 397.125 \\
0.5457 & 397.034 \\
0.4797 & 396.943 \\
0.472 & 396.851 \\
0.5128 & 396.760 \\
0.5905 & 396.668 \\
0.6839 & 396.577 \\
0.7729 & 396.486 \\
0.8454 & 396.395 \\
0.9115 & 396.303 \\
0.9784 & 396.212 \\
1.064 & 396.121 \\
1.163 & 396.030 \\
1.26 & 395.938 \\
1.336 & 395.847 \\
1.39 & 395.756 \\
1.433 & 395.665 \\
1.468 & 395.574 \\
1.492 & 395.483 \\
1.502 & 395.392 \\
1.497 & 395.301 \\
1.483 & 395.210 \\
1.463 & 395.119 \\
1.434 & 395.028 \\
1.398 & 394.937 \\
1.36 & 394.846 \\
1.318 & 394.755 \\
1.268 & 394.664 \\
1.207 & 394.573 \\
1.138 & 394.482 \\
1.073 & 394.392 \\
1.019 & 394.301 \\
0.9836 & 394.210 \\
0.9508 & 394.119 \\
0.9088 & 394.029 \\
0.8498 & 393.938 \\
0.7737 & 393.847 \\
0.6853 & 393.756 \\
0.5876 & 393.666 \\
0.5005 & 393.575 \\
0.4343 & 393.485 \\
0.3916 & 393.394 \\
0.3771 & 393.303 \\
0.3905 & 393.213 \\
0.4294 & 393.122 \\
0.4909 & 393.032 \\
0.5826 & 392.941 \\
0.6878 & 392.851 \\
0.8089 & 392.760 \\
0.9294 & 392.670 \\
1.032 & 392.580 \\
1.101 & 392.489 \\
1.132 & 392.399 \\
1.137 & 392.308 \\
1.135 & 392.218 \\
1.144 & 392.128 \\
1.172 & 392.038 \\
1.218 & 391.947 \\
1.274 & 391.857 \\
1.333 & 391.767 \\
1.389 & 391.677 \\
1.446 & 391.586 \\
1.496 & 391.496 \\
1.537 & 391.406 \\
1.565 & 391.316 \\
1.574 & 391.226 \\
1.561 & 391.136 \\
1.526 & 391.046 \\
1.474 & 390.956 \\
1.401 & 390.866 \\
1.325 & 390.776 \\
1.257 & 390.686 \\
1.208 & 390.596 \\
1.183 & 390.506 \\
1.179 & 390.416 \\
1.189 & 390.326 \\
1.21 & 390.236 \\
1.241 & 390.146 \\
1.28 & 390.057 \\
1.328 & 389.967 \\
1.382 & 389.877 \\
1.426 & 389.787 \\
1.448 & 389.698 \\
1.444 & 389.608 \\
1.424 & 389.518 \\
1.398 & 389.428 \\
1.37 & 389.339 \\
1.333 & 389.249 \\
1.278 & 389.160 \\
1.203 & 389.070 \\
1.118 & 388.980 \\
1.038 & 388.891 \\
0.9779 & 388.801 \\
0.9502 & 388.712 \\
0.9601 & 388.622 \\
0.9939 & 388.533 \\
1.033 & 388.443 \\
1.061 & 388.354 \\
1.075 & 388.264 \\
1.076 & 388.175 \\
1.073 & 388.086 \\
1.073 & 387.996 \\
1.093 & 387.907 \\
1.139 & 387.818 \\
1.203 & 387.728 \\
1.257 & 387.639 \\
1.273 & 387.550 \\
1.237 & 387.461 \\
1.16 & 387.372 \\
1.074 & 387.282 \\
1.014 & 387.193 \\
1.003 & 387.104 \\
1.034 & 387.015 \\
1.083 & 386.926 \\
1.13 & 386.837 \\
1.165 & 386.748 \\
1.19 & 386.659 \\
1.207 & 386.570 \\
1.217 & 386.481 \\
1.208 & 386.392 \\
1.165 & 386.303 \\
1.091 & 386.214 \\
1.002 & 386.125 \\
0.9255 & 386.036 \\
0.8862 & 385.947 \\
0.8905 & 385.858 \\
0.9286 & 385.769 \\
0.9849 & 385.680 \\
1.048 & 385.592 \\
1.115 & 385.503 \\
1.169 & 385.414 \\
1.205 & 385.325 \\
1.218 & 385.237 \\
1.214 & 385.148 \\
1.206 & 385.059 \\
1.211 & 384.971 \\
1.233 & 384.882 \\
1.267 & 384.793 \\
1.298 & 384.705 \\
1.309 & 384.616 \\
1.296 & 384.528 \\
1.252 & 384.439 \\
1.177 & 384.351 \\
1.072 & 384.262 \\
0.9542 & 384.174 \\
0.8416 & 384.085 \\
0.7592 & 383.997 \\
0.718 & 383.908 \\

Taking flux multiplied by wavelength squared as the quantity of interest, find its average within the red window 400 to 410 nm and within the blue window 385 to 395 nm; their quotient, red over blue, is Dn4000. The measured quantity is 1.79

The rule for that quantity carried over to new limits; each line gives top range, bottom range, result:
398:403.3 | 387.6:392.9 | 1.57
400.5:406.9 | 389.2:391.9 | 1.41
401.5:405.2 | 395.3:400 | 1.40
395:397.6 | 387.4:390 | 0.91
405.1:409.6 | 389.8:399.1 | 1.67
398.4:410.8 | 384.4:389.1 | 1.79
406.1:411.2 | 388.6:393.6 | 1.76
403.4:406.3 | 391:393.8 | 1.90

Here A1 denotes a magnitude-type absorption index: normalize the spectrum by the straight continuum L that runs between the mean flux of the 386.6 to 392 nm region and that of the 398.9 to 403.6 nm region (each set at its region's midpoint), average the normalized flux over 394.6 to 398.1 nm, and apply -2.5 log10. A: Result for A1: 0.36 mag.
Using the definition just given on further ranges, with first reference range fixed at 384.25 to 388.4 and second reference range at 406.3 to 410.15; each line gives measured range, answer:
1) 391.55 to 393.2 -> 0.30 mag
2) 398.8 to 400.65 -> -0.14 mag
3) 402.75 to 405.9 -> -0.05 mag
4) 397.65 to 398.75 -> -0.08 mag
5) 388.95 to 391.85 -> -0.08 mag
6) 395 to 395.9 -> -0.02 mag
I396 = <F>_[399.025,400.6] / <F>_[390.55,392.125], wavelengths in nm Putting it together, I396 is 1.28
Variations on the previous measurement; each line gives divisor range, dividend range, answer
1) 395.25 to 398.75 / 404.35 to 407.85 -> 1.44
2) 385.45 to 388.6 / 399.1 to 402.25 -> 1.69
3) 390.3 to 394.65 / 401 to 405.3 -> 1.78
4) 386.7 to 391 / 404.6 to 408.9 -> 1.50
